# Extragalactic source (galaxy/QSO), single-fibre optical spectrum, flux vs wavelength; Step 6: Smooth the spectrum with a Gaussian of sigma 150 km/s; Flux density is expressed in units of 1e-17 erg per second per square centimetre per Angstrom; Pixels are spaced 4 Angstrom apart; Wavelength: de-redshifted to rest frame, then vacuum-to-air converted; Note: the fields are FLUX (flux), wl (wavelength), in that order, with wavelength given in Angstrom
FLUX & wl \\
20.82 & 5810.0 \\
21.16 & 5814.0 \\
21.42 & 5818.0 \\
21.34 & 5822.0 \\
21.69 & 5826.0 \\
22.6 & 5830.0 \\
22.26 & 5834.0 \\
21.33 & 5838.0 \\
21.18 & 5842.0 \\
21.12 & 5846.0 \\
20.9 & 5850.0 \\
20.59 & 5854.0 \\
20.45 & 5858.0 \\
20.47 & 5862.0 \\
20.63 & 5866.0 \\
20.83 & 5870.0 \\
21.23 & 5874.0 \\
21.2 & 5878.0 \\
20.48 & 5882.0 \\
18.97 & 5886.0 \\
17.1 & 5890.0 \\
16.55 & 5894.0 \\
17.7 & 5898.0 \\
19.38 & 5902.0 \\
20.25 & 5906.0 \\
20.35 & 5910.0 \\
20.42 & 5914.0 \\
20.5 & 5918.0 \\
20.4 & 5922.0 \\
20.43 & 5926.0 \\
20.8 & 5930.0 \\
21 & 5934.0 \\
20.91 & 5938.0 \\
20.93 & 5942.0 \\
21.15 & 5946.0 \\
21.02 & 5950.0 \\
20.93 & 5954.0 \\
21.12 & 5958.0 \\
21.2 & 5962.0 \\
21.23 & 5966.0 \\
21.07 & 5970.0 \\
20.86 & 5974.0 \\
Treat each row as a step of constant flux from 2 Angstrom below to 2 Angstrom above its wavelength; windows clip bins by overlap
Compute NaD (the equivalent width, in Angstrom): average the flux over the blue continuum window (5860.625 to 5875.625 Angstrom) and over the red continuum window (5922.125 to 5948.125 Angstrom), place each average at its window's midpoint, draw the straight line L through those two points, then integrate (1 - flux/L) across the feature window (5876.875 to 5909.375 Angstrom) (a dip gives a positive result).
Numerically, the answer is 2.90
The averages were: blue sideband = 20.8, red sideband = 20.8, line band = 19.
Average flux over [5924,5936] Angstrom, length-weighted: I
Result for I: 20.7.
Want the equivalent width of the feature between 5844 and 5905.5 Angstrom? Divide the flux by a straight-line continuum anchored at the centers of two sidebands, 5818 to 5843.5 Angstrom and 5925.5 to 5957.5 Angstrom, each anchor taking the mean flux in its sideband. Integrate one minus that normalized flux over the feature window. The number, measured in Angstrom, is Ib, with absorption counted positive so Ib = 4.5 Angstrom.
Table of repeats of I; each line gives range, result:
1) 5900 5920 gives 20.2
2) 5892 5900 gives 17.1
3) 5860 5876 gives 20.8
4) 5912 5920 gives 20.5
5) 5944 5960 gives 21.1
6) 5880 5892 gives 18.9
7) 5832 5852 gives 21.4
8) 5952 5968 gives 21.1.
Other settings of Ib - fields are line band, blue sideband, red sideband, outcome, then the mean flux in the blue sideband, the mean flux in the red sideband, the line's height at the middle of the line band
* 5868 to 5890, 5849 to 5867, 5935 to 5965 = 0.49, 20.6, 21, 20.7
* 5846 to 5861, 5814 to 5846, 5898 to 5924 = 0.33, 21.6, 20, 21.2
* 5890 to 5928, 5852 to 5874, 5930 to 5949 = 2.60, 20.7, 21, 20.8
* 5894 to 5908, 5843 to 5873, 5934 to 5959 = 1.43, 20.7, 21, 20.9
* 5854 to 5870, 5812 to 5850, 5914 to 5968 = 0.59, 21.5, 20.9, 21.3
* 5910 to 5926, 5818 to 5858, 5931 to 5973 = 0.55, 21.4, 21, 21.1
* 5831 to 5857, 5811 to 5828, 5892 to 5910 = -0.87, 21.4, 18.7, 20.6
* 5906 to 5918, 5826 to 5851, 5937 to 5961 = 0.47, 21.6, 21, 21.2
